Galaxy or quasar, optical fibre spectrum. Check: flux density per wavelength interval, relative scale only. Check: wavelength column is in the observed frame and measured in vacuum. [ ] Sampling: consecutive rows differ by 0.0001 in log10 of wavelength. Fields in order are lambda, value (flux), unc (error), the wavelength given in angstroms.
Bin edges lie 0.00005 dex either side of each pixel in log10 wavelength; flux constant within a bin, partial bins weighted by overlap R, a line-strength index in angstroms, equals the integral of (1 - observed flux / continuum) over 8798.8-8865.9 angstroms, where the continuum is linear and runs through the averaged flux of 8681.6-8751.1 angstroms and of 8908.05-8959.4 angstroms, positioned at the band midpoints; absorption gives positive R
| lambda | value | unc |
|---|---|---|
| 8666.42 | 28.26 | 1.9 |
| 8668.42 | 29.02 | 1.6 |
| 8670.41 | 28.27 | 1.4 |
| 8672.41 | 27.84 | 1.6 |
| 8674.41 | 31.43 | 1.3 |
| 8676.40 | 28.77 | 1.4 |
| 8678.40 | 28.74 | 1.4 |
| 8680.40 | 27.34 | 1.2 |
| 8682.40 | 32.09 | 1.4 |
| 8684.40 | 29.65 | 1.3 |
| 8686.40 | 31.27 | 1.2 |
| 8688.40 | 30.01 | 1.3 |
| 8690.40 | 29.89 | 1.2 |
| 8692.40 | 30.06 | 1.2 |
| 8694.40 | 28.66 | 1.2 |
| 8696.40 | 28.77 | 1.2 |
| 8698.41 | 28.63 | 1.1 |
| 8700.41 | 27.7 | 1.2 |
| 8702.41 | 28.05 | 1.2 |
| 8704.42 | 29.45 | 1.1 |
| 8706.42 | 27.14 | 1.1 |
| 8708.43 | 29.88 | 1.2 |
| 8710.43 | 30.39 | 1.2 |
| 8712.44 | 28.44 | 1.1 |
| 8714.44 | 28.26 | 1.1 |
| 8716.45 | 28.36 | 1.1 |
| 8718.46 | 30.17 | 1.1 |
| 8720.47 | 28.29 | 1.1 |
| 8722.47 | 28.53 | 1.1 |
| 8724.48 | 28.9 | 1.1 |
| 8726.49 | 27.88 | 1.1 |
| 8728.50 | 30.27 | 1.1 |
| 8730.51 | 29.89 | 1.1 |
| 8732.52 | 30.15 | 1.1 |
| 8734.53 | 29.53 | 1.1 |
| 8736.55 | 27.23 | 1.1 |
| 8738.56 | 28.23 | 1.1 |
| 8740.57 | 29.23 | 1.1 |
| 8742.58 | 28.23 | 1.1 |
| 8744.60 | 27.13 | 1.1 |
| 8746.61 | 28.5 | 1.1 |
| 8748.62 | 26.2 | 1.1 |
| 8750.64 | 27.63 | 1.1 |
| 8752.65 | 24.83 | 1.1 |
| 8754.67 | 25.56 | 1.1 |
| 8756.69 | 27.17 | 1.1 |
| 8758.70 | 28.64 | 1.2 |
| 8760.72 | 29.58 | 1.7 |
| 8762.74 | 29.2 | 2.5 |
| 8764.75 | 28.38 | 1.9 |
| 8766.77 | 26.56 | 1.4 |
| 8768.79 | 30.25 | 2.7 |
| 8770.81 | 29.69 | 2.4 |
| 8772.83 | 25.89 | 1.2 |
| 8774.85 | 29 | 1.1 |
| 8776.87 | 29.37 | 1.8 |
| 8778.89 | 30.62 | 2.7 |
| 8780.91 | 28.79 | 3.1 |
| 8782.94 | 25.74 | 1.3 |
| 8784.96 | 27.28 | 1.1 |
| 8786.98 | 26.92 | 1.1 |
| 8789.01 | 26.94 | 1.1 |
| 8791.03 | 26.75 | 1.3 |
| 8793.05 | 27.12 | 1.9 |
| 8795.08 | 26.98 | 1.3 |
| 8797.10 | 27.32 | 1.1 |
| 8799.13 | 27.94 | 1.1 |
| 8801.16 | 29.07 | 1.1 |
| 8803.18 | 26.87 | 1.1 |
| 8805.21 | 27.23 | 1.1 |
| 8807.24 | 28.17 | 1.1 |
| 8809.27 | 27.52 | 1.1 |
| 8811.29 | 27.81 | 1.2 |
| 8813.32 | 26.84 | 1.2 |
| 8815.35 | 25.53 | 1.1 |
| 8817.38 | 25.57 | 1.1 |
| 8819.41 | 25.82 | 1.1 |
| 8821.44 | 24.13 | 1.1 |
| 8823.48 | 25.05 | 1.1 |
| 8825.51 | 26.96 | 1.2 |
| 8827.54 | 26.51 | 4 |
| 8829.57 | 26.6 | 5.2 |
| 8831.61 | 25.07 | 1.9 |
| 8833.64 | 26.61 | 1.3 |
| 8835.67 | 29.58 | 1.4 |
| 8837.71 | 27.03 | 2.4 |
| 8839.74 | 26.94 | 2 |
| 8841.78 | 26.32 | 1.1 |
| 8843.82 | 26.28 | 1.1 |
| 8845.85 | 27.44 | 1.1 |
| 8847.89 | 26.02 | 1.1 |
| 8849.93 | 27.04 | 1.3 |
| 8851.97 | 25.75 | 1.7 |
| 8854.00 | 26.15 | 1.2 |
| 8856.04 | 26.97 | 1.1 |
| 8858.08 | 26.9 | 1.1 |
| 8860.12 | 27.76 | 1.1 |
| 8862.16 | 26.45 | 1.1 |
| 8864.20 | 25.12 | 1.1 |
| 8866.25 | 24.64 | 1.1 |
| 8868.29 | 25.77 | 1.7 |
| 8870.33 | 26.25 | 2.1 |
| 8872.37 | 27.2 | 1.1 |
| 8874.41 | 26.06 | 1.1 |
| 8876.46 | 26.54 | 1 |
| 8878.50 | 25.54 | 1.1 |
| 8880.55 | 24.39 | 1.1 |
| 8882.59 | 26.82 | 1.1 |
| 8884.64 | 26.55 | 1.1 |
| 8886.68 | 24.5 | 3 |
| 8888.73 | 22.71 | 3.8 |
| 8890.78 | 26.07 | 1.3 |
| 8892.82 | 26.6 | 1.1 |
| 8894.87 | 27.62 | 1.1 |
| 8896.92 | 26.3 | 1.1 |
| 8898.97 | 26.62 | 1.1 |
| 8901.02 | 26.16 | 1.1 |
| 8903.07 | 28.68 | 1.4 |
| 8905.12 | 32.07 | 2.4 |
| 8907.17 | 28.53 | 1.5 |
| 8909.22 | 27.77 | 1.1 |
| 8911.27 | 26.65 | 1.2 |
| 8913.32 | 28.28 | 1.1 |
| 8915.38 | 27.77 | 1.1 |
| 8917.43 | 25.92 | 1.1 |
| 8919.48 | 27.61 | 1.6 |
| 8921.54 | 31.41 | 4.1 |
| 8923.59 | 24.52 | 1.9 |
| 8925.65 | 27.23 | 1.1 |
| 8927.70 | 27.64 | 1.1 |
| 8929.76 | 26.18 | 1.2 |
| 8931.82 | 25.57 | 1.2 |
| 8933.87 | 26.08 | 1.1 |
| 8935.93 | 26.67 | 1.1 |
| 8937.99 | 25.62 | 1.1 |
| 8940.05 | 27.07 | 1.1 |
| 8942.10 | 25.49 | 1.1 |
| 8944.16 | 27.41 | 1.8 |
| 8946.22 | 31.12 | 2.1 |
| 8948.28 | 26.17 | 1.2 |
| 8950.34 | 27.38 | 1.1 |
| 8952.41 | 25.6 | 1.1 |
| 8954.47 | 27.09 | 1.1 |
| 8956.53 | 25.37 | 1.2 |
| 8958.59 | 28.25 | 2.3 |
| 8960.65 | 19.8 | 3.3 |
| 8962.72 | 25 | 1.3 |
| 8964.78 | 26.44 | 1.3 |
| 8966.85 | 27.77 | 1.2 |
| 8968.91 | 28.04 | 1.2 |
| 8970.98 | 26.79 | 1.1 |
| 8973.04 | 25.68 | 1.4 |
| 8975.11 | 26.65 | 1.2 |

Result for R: 3.0 angstroms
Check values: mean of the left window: 28.9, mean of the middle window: 26.7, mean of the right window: 27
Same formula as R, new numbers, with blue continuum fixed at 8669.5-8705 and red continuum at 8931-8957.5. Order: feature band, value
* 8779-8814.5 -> 0.9 angstroms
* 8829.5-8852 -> 0.8 angstroms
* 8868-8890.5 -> 1.4 angstroms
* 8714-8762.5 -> 0.8 angstroms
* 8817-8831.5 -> 1.1 angstroms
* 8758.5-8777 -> -0.1 angstroms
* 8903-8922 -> -1.0 angstroms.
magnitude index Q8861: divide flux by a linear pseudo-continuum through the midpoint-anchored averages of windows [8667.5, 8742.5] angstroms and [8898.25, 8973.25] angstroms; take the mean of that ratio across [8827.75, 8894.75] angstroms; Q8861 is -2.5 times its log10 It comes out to 0.06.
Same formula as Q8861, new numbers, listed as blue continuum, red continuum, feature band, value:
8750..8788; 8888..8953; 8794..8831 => 0.04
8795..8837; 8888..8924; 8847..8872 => 0.03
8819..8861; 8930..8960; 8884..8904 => 0.02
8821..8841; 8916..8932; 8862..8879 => 0.03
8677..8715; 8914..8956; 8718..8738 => -0.01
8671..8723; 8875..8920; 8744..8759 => 0.06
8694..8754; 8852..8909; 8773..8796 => 0.00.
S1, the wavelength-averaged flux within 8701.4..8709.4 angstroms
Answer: 28.6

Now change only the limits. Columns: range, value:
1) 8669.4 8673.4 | 28.1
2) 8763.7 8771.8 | 28.7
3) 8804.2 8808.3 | 27.7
